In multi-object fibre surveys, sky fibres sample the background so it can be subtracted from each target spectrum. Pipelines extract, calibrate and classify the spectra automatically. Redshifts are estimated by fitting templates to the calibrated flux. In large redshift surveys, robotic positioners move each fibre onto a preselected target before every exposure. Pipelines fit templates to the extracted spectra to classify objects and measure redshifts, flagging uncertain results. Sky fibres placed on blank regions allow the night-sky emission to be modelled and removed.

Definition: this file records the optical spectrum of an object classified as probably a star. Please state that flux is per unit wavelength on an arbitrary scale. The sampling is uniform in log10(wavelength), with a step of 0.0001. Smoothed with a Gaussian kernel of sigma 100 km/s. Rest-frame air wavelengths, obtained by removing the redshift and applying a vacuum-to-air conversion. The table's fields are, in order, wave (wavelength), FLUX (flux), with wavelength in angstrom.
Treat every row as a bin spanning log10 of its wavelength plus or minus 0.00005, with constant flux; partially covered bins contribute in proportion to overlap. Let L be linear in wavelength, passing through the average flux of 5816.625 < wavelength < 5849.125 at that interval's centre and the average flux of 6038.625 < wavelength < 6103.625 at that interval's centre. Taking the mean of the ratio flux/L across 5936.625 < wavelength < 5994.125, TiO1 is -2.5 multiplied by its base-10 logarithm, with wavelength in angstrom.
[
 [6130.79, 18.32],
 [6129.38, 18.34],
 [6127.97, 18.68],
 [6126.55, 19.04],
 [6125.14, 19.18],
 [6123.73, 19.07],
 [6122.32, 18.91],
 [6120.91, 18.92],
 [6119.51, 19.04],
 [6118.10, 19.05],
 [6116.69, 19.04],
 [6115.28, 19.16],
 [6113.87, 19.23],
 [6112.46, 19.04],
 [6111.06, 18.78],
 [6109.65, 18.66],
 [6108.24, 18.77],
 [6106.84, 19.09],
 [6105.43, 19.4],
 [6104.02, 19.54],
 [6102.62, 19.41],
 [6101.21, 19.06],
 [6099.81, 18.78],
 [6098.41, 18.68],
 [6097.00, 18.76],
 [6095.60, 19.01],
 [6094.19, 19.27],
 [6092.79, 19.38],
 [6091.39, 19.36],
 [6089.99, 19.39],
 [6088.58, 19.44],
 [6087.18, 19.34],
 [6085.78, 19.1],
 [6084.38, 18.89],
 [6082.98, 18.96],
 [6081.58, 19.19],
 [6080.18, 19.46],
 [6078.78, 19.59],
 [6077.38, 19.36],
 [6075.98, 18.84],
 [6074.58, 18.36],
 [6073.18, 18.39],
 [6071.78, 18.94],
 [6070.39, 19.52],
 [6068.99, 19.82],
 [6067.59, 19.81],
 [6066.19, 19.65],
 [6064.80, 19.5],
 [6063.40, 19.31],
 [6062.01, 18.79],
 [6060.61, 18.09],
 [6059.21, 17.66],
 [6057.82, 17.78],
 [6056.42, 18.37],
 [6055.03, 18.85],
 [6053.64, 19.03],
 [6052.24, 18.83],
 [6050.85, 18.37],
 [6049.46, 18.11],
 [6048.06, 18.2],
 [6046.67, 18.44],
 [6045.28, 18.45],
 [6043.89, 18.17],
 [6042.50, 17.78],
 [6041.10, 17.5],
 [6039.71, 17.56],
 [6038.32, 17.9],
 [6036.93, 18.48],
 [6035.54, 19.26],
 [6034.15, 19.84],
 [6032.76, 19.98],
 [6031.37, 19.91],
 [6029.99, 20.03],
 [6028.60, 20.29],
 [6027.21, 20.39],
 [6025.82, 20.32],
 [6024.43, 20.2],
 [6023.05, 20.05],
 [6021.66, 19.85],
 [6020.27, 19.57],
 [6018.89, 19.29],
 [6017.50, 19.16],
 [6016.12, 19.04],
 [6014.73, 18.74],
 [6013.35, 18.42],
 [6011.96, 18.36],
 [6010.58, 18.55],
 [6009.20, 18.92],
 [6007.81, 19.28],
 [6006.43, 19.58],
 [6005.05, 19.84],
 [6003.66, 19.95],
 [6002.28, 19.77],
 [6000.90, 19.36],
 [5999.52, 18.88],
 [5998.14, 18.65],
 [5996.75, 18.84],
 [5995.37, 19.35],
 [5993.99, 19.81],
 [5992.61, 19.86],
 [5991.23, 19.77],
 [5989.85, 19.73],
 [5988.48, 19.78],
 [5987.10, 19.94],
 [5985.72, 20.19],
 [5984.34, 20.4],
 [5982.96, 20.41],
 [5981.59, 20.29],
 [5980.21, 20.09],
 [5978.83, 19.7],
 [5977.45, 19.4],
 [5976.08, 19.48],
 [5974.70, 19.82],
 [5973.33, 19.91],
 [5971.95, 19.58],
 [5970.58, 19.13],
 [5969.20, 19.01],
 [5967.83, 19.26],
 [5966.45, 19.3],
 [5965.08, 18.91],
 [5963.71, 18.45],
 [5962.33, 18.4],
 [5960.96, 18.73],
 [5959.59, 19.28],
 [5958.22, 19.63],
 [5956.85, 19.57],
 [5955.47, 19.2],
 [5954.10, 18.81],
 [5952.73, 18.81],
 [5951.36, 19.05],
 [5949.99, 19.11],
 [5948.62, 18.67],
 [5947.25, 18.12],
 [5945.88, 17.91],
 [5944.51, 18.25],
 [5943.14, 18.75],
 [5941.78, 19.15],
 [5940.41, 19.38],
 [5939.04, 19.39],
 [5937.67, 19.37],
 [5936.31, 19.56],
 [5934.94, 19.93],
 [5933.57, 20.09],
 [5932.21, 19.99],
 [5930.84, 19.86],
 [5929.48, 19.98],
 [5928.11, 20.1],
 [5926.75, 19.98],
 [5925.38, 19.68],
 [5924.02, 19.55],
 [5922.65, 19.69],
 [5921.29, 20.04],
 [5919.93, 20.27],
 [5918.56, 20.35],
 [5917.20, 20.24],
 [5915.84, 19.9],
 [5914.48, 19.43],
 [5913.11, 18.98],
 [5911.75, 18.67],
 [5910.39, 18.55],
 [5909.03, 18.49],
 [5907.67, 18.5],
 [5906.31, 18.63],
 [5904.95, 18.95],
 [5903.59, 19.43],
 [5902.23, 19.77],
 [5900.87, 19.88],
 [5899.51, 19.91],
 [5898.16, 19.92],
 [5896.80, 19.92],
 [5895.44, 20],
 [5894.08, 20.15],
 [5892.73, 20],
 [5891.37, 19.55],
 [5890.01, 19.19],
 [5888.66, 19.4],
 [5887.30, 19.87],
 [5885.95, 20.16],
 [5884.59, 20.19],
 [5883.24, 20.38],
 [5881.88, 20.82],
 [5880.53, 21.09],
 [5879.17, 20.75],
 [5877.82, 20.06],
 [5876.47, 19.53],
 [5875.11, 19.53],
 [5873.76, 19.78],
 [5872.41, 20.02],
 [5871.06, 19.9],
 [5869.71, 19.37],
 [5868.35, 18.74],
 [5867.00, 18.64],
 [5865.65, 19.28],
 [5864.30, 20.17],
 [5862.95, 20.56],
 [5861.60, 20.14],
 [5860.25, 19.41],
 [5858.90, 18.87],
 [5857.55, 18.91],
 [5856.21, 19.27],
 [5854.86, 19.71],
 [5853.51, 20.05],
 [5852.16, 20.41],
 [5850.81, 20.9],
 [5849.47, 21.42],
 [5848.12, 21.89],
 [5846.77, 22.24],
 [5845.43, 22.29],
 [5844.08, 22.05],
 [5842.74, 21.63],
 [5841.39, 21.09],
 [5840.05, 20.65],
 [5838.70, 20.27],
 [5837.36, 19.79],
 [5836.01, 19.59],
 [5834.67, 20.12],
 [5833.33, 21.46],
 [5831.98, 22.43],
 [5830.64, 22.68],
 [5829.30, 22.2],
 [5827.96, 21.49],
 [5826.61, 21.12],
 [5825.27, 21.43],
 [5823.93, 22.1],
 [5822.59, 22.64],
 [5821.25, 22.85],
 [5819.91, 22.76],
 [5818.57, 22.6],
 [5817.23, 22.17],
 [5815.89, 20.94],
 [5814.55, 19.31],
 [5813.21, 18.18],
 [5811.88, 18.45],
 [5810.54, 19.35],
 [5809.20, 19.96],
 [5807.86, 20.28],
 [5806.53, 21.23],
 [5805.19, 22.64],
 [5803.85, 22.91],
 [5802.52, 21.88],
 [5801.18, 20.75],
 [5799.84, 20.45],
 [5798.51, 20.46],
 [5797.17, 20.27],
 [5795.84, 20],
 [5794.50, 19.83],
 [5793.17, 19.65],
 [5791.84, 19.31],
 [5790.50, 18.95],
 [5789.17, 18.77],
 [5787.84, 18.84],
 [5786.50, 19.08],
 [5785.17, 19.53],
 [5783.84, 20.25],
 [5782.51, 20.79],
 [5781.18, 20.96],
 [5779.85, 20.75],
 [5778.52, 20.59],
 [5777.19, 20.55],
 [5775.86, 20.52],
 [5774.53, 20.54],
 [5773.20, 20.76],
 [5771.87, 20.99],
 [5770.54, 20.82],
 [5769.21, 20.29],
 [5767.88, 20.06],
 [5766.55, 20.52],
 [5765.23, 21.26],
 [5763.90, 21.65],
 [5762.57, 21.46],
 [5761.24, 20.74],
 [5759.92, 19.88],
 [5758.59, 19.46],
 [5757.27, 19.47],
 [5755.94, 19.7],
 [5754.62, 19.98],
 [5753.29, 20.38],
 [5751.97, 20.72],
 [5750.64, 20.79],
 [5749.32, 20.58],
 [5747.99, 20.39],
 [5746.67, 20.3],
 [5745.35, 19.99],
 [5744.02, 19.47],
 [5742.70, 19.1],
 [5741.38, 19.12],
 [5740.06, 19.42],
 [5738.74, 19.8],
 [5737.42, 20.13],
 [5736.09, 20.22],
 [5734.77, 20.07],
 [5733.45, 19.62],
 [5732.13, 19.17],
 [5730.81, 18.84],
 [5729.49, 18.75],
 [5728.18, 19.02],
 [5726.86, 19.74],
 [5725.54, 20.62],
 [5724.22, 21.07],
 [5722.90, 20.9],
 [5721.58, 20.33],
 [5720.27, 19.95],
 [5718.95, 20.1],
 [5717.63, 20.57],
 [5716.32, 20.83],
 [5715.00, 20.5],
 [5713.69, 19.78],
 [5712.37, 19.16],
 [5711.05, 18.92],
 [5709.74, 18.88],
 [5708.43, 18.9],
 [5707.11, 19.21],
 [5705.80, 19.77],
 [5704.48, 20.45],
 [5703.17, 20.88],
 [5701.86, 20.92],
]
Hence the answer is 0.04 mag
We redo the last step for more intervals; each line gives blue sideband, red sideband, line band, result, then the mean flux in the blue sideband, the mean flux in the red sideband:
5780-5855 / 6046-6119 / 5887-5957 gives 0.04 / 20.8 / 19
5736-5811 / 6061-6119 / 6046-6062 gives 0.05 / 20.3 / 19.1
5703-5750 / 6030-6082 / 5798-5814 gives -0.05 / 19.8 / 18.8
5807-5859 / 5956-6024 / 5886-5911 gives 0.05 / 20.9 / 19.4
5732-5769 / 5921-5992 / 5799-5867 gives -0.05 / 20.1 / 19.4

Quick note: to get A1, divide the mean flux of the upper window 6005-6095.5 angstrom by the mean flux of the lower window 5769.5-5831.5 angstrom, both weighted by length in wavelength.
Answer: 0.9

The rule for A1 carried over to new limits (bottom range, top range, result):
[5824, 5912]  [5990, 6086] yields 0.94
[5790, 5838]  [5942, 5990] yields 0.92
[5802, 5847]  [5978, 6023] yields 0.92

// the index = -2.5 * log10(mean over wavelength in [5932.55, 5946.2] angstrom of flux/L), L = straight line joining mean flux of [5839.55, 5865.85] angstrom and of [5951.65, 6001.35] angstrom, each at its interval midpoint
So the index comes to 0.03 mag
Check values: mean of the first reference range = 20.6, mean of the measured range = 19.2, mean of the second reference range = 19.4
